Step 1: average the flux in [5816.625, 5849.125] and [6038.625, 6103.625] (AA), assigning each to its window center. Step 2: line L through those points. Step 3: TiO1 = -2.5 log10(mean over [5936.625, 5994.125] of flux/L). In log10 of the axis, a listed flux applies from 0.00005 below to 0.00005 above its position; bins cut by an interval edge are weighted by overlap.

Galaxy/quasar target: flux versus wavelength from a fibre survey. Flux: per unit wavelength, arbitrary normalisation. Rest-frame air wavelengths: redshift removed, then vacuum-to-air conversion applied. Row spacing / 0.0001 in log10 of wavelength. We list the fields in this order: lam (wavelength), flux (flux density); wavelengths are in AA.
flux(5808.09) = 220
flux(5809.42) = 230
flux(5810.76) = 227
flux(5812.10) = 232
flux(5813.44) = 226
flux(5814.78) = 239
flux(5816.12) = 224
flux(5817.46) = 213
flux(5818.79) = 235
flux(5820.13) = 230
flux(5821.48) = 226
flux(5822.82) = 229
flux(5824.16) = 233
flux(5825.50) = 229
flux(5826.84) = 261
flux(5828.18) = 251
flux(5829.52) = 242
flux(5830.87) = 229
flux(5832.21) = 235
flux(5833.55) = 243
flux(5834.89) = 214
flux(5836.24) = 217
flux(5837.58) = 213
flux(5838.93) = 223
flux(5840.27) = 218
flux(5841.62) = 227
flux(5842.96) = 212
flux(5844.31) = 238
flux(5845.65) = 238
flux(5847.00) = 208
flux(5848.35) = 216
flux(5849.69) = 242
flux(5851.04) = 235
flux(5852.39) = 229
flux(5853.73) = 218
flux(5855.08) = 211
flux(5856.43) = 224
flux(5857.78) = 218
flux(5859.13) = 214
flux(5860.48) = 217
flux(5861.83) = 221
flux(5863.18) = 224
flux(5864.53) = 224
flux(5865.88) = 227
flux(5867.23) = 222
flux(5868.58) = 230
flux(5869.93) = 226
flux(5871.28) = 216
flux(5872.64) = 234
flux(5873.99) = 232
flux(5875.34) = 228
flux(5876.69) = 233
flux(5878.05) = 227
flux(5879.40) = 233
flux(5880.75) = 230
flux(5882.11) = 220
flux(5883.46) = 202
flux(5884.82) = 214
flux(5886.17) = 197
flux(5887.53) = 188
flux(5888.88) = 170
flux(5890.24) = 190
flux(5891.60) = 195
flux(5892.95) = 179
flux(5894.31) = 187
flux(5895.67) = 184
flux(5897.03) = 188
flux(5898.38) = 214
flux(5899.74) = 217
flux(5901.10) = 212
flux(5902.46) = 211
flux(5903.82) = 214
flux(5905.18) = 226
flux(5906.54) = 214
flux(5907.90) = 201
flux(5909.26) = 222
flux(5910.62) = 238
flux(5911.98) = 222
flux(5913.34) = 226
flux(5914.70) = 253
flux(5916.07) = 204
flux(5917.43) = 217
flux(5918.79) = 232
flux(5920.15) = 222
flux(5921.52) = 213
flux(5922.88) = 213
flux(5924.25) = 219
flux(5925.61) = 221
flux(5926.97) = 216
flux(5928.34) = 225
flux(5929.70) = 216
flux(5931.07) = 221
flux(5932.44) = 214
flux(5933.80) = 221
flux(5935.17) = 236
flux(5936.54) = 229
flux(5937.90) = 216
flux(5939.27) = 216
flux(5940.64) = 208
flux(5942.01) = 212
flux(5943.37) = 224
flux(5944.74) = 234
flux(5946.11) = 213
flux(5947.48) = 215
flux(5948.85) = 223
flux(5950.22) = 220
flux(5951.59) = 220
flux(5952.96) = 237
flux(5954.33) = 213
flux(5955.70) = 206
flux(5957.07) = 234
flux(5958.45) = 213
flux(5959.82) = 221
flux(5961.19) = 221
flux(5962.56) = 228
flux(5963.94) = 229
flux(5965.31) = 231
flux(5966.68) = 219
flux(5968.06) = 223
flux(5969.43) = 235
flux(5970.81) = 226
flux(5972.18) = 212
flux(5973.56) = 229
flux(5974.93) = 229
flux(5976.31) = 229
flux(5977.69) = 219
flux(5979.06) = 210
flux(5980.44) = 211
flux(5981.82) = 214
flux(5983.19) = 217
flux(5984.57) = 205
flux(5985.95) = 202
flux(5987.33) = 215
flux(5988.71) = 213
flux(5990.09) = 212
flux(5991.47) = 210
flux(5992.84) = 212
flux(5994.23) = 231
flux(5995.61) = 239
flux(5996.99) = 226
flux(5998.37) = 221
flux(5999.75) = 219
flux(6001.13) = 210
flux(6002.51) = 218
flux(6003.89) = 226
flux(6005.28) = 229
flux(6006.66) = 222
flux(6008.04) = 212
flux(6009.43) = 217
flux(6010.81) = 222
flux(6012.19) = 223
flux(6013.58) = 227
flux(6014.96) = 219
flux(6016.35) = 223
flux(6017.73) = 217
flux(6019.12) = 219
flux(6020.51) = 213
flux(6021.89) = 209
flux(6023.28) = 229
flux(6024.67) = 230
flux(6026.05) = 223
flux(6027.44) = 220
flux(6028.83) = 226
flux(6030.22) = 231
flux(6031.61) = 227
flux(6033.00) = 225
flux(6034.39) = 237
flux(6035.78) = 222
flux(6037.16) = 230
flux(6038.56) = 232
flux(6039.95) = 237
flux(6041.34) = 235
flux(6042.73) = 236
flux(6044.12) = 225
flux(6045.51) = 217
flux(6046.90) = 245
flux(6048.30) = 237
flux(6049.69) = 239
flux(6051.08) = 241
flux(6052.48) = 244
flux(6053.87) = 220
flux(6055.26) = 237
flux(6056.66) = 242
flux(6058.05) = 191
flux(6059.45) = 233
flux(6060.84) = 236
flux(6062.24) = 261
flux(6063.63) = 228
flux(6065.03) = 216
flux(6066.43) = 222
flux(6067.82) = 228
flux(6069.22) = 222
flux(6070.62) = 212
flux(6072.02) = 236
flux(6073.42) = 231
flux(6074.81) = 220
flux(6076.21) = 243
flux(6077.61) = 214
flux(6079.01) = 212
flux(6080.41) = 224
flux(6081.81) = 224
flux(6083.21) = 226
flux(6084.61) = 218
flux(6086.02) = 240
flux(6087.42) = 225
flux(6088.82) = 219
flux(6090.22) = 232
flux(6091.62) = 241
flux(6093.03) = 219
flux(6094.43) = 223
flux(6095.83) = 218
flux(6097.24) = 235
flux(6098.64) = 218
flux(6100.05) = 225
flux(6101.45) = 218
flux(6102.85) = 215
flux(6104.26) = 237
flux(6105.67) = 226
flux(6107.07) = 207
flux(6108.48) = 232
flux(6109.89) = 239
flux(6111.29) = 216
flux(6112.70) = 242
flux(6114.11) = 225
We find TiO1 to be 0.044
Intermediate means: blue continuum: 228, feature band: 219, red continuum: 228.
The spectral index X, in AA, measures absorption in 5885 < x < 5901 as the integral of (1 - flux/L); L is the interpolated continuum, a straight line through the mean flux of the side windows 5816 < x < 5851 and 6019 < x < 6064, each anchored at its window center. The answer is 2.5 AA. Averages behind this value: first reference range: 229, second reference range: 230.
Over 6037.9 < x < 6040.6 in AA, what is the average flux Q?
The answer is 235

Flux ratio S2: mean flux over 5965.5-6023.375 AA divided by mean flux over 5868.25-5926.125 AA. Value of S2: 1.02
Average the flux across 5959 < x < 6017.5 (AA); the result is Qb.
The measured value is 220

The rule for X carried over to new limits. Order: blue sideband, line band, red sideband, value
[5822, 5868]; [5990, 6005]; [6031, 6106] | 0.4 AA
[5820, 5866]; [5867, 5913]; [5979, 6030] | 2.5 AA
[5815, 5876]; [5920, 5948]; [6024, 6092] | 1.0 AA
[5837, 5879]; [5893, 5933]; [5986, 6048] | 1.5 AA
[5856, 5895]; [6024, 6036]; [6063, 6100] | -0.3 AA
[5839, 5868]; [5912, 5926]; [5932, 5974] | 0.0 AA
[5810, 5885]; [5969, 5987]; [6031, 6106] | 0.7 AA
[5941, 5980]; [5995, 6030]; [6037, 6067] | 0.9 AA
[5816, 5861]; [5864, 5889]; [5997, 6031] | 0.7 AA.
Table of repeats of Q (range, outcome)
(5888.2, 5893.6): 184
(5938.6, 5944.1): 215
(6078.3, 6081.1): 218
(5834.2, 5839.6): 217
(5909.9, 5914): 229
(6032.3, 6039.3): 229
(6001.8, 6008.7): 222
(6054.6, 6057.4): 239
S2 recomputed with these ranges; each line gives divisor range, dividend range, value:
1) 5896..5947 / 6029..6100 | 1.04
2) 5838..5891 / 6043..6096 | 1.04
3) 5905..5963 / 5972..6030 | 0.99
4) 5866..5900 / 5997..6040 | 1.06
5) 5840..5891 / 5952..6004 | 1.00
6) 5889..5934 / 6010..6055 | 1.07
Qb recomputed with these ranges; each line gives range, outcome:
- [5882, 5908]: 201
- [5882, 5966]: 215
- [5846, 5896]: 216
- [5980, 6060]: 224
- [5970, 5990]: 216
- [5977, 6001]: 216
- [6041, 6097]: 228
